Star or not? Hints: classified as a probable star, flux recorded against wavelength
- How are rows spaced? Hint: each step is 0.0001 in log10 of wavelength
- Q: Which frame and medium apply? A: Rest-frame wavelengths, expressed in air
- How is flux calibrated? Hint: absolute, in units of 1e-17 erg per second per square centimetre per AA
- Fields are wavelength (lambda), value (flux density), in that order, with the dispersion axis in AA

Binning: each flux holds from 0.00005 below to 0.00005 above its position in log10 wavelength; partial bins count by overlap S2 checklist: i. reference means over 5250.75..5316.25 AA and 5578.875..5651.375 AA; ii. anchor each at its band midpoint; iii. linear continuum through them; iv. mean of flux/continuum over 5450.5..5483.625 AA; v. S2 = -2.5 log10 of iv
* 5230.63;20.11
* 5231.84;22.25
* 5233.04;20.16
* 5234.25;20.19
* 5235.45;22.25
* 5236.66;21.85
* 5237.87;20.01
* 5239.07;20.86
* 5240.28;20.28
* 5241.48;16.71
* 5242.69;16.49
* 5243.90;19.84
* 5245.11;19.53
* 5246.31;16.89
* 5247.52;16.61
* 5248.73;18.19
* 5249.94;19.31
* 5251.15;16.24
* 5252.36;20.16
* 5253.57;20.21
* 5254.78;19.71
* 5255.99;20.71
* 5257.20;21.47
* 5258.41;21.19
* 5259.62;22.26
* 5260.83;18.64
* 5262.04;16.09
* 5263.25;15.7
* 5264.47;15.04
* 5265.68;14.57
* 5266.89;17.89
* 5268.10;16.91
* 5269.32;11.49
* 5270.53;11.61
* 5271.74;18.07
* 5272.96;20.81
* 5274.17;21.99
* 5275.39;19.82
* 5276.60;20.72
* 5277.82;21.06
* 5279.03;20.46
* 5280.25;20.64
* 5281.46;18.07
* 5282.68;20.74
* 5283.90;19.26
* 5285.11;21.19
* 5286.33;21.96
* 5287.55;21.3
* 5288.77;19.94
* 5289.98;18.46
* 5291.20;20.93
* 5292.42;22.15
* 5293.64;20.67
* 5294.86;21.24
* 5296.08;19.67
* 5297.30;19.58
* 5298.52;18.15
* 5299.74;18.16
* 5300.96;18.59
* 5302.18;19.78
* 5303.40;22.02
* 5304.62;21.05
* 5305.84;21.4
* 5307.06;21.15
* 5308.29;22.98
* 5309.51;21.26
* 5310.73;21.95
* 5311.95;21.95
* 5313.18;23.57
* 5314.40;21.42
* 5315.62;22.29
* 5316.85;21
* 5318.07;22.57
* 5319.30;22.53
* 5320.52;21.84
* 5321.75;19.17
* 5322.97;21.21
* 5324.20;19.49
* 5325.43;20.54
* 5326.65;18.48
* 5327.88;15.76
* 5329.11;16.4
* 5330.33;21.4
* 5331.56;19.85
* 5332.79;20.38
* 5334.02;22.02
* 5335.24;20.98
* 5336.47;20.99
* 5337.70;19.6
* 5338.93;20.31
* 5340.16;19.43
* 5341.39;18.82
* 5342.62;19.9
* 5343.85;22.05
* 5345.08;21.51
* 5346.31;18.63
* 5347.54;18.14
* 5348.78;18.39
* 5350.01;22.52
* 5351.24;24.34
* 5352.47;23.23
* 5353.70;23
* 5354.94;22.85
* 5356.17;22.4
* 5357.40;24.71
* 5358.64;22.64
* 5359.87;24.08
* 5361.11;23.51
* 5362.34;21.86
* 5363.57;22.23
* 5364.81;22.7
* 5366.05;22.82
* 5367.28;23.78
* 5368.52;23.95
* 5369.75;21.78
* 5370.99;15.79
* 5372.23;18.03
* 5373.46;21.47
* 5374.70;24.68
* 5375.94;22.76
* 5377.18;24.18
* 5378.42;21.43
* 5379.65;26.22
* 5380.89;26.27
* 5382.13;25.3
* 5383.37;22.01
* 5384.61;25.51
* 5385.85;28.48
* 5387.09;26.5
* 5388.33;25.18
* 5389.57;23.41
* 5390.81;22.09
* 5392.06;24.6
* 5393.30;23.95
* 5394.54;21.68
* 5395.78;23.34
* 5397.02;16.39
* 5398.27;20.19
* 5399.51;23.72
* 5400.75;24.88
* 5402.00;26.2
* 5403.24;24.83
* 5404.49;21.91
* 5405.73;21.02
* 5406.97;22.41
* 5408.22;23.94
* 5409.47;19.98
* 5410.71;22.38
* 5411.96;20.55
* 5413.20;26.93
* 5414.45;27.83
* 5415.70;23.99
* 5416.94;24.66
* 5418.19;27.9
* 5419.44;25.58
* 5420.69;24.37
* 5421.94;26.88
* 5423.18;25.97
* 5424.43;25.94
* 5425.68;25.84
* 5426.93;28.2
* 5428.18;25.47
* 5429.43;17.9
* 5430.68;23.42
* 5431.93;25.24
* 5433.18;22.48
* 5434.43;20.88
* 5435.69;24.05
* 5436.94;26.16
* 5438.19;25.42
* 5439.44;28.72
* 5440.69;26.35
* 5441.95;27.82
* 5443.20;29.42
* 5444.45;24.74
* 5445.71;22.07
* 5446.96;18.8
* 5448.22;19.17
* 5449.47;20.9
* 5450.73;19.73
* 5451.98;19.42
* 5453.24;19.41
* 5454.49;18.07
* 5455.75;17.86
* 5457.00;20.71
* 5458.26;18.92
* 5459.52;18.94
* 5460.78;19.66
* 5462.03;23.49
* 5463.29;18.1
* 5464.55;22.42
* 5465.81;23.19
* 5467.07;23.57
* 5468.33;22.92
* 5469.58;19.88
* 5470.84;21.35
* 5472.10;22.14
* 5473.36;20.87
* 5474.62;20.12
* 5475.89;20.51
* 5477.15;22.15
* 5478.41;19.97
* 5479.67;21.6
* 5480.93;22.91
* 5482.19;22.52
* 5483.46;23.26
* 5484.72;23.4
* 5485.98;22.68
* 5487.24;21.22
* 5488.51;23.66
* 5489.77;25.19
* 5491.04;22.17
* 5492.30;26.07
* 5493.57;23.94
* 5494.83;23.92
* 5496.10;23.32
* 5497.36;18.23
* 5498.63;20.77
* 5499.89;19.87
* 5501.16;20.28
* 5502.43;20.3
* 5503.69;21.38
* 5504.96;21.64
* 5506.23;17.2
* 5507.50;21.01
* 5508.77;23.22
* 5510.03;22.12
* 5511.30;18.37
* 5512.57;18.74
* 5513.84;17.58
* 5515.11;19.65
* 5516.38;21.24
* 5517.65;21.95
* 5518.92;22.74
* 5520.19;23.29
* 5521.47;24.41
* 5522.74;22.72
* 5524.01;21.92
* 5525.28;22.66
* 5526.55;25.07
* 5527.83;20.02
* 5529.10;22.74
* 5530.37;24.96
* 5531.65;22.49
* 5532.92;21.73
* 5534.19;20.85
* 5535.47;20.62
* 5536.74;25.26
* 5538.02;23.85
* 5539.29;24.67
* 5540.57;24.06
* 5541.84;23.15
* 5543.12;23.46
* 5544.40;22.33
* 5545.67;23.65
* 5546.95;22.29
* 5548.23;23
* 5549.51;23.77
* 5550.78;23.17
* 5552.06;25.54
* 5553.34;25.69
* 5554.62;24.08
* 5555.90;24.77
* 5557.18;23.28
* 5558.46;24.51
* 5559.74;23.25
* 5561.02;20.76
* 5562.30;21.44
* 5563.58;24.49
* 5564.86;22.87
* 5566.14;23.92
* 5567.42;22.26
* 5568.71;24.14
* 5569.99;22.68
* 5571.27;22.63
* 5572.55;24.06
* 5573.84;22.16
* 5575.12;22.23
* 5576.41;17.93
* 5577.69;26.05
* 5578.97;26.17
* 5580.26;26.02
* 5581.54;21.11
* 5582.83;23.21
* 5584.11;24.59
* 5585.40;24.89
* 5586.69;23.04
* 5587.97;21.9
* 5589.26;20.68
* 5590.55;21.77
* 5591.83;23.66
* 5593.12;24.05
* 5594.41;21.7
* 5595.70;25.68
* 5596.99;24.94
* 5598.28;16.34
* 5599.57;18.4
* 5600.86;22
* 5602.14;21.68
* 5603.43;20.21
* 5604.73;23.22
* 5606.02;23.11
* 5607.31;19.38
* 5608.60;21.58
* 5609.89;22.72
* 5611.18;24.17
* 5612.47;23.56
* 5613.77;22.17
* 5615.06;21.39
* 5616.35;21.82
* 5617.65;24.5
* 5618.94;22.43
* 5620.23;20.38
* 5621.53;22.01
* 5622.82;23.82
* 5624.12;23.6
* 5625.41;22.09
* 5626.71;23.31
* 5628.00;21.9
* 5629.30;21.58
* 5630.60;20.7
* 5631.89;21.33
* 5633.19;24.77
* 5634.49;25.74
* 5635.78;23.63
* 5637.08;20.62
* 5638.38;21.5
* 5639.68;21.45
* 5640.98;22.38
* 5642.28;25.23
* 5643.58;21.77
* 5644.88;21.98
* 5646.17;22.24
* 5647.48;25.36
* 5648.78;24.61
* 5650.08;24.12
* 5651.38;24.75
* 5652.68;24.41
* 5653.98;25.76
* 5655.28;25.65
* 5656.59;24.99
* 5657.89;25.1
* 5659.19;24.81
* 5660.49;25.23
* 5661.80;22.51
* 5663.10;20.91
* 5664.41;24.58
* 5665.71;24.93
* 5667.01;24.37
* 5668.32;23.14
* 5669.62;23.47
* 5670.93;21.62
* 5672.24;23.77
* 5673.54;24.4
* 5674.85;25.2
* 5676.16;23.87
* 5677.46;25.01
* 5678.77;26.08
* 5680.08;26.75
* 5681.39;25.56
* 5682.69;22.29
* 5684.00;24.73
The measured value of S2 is 0.02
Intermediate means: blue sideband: 19.7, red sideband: 22.6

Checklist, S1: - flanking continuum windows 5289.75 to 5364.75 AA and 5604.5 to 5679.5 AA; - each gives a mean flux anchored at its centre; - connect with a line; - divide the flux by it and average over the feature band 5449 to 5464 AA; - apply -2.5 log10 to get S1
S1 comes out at 0.12 mag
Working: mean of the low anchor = 21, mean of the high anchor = 23.3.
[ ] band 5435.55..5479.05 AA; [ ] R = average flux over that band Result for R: 21.9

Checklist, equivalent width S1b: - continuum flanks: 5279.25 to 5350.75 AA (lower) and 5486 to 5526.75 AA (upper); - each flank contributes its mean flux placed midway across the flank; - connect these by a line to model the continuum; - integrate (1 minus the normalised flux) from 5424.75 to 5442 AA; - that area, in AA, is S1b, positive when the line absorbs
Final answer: -2.9 AA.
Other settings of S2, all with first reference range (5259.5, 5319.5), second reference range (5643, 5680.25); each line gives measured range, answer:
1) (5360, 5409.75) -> -0.11 mag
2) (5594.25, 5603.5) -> 0.10 mag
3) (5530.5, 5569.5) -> -0.02 mag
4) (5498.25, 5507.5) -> 0.10 mag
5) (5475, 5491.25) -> -0.01 mag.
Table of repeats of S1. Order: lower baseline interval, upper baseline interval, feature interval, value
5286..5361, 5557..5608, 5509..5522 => 0.058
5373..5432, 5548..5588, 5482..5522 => 0.095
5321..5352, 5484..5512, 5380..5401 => -0.153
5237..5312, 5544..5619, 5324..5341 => 0.019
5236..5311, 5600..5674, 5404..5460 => -0.115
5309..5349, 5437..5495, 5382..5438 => -0.121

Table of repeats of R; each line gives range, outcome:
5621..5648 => 22.7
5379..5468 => 23.4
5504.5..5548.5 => 22.1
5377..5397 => 24.2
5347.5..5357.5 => 22.3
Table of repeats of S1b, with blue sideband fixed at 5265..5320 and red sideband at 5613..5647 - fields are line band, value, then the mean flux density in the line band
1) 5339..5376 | -2.1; 21.7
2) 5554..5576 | -1.1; 23.1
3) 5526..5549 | -1.2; 23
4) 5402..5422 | -3.0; 24.1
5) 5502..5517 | 1.0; 20.2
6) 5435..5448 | -2.5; 25.1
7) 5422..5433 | -2.0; 24.8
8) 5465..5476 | -0.2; 21.7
